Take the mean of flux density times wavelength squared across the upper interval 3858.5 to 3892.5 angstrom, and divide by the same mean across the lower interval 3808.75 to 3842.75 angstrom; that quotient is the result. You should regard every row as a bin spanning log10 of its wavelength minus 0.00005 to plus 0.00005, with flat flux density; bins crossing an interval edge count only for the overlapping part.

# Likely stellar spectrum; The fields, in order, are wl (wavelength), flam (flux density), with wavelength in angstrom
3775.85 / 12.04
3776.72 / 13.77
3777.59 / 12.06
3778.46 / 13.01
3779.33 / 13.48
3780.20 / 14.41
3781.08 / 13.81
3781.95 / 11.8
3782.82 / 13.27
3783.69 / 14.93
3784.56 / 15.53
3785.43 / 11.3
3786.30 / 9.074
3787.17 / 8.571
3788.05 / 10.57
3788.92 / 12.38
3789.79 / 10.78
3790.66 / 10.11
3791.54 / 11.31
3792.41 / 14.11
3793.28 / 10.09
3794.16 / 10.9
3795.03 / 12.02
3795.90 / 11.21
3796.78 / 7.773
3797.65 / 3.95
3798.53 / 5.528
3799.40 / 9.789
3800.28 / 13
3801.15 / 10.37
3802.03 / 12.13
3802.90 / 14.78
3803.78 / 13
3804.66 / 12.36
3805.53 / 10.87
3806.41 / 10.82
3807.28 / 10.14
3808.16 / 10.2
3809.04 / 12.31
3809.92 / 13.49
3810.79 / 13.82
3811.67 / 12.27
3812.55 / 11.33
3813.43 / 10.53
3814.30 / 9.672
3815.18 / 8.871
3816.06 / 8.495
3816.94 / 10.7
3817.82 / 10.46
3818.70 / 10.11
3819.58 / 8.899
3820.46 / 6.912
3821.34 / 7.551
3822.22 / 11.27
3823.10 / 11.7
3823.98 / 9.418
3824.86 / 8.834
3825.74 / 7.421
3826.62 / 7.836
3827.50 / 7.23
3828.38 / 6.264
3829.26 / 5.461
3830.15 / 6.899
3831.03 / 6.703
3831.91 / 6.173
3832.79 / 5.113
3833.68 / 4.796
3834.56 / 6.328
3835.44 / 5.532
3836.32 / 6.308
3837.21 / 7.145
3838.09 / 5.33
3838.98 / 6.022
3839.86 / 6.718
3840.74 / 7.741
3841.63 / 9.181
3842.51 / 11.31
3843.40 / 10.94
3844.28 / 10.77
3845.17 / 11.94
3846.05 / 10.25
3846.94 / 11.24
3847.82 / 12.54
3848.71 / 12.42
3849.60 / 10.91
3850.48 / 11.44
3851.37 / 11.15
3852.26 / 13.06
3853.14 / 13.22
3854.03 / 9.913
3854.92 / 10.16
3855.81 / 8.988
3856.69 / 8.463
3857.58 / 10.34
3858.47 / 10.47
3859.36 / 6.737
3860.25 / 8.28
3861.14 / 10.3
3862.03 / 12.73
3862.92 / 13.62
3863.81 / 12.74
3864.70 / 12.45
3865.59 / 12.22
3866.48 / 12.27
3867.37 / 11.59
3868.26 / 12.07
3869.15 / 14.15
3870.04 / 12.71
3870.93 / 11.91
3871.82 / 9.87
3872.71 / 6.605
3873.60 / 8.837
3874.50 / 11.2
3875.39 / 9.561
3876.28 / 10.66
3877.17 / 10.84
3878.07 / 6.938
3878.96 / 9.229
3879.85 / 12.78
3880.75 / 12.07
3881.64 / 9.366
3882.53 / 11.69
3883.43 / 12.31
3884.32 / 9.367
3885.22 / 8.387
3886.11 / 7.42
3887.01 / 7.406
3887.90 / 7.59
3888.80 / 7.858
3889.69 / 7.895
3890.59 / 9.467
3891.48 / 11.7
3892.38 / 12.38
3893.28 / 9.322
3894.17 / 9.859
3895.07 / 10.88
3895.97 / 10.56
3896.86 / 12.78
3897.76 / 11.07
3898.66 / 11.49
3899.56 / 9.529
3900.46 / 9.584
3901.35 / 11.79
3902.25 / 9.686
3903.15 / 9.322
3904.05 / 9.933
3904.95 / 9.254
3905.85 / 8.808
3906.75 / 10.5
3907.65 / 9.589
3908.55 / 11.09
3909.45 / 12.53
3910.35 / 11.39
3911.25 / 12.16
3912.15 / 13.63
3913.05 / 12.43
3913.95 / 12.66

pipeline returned 1.26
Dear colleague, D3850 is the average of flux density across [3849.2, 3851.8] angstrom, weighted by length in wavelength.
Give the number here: 11.2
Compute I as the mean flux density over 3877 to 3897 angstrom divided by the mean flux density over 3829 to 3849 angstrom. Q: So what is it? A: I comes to 1.2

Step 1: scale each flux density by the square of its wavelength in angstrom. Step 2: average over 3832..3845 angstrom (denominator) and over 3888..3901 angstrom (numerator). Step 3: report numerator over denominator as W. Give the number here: 1.42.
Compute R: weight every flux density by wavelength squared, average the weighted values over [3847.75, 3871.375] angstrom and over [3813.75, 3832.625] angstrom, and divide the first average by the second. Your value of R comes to 1.38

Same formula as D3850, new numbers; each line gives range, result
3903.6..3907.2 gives 9.62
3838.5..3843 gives 8.19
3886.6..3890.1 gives 7.7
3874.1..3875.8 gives 10.4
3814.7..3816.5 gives 8.69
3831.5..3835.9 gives 5.59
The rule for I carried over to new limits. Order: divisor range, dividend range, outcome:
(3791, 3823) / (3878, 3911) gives 0.96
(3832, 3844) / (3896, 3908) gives 1.44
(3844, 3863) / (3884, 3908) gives 0.90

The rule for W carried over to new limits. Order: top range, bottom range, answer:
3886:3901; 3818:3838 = 1.37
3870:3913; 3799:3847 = 1.14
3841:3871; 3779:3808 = 1.02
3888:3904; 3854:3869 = 0.96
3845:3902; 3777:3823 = 0.99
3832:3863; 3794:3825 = 0.92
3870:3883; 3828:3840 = 1.73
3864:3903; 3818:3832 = 1.32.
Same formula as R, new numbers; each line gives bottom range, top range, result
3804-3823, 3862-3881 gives 1.09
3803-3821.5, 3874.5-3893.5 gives 0.95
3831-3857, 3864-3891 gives 1.14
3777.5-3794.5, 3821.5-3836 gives 0.62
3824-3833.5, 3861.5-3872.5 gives 1.82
